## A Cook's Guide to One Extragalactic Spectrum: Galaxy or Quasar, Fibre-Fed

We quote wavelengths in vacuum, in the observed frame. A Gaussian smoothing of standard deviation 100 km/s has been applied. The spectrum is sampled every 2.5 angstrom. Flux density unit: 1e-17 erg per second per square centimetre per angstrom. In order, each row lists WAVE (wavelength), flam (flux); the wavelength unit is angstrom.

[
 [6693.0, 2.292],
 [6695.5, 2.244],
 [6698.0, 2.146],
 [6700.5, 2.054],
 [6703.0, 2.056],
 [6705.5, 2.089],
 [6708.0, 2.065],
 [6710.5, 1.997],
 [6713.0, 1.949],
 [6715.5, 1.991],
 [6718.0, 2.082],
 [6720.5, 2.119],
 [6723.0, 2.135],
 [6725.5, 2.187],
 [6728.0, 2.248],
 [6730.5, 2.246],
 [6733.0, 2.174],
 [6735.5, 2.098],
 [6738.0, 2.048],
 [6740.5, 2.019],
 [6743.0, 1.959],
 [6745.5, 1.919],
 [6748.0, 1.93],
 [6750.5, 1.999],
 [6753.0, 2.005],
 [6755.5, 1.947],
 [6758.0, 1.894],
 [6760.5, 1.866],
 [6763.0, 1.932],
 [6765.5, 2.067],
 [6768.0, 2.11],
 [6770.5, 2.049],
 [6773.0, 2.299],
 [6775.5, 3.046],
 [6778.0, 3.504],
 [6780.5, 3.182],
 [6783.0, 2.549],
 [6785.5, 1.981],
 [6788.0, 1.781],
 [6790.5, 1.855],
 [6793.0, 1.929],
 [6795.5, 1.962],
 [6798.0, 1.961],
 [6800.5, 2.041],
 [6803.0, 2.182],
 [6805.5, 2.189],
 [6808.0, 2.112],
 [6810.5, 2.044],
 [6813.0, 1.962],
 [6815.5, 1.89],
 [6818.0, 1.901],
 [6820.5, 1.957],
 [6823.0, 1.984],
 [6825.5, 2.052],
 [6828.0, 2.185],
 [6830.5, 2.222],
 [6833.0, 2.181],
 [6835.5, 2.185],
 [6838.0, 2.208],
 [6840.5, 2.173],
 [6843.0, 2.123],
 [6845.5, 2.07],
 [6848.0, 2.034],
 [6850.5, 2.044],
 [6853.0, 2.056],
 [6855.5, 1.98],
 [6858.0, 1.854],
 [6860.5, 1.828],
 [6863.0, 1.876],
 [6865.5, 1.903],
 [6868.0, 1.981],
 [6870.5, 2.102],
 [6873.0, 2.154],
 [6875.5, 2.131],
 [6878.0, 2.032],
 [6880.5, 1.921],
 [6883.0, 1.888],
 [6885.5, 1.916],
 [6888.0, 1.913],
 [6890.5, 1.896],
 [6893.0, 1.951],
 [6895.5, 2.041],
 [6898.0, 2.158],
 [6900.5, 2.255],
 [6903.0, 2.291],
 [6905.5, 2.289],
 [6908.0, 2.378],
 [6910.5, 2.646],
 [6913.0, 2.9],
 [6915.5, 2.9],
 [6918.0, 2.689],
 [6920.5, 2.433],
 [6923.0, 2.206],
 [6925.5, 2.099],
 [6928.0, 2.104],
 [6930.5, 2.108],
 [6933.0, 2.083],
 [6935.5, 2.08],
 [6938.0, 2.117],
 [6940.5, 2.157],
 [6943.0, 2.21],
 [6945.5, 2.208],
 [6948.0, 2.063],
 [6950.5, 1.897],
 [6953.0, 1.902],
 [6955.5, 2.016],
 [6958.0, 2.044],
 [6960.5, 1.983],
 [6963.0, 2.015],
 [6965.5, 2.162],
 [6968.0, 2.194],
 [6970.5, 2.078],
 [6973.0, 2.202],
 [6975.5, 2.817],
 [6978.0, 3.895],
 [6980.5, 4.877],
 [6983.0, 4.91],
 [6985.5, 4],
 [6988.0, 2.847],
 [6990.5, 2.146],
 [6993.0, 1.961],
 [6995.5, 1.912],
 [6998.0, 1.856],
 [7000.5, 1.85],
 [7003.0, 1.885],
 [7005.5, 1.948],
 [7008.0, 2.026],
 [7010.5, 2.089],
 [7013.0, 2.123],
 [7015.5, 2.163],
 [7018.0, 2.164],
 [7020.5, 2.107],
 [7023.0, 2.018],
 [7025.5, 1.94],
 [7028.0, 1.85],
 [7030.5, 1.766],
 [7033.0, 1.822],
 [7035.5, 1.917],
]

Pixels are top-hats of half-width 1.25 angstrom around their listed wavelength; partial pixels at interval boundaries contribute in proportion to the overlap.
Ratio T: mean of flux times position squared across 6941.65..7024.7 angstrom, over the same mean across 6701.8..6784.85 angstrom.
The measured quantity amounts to 1.2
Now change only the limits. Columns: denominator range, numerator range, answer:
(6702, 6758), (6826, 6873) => 1.04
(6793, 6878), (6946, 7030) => 1.20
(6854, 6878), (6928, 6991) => 1.31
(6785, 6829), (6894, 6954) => 1.17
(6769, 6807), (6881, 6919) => 1.02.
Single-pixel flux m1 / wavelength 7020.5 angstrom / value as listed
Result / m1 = 2.107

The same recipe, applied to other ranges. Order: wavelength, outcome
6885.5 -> 1.916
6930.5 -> 2.108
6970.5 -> 2.078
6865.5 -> 1.903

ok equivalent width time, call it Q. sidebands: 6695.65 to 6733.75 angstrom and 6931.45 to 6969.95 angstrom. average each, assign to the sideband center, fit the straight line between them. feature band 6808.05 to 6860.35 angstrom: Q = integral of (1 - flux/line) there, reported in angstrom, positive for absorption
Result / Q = 0.97 angstrom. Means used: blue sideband 2.11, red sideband 2.08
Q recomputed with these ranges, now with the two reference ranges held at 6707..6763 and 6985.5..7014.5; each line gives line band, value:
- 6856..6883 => 1.51 angstrom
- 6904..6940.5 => -4.15 angstrom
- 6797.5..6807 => -0.18 angstrom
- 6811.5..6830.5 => 0.60 angstrom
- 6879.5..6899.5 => 1.28 angstrom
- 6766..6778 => -2.47 angstrom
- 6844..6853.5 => 0.14 angstrom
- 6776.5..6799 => -2.78 angstrom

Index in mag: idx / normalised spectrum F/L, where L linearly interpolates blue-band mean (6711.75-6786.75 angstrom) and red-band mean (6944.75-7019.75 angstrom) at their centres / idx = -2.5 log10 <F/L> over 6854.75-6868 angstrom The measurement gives 0.21 mag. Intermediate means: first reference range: 2.18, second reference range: 2.41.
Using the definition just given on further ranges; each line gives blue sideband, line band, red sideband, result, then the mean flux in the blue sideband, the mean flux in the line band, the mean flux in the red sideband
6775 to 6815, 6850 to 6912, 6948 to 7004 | 0.153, 2.25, 2.06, 2.51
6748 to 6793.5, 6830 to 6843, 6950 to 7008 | 0.058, 2.22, 2.19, 2.49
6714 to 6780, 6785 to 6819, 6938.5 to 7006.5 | 0.126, 2.16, 1.99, 2.44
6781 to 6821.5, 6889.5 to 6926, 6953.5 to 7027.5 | -0.047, 2.04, 2.35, 2.41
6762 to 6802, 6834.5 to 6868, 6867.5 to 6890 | 0.029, 2.27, 2.02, 2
